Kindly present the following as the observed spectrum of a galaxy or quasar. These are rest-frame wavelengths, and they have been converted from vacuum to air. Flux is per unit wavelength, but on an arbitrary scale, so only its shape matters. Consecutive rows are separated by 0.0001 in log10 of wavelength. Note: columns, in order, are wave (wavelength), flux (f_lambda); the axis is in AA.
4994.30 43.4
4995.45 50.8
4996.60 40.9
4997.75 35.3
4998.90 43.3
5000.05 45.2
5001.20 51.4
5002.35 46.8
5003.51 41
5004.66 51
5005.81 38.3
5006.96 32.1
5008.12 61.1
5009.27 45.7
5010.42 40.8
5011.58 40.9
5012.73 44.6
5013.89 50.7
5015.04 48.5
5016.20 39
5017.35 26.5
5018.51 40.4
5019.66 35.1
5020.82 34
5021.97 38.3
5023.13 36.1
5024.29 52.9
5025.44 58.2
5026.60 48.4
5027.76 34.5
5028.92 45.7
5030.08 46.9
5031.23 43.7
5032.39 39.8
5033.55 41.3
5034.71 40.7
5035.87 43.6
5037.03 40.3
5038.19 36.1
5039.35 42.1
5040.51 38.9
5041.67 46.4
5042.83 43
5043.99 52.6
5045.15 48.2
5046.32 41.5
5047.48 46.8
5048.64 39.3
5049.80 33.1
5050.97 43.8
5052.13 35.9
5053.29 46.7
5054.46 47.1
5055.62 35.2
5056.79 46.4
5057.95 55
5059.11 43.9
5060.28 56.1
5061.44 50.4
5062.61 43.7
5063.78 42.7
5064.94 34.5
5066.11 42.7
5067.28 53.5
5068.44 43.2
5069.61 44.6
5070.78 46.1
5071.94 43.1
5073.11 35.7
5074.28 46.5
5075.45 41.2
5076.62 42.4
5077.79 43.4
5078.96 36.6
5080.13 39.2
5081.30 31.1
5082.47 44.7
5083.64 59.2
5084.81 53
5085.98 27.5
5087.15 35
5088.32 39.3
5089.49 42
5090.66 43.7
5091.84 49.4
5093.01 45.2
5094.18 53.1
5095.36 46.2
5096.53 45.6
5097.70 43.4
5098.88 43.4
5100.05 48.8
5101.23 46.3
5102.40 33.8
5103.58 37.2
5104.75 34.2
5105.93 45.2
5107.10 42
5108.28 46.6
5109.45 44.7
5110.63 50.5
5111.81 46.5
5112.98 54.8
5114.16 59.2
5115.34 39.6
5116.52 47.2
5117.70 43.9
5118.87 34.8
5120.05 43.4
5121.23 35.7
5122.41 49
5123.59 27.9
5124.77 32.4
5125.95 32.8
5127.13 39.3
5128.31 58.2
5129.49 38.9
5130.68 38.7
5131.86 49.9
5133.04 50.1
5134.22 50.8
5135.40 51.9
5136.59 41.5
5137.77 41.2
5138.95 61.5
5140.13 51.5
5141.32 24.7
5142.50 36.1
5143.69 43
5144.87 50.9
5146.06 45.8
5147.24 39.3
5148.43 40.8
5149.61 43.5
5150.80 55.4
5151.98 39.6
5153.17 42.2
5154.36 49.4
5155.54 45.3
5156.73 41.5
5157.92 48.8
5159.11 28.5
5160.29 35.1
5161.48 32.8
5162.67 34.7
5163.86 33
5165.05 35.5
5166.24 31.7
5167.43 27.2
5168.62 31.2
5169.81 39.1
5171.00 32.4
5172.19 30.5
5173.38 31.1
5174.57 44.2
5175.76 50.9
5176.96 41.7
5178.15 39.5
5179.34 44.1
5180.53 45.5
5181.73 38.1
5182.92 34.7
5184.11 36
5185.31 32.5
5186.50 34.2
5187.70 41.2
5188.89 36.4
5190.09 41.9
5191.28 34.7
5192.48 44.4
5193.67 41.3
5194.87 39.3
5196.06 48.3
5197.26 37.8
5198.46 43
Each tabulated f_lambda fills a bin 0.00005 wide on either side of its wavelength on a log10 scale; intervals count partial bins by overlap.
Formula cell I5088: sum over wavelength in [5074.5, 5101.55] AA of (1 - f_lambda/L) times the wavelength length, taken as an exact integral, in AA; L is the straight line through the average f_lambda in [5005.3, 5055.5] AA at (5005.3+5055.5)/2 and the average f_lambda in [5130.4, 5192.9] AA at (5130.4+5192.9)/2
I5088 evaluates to -1.2 AA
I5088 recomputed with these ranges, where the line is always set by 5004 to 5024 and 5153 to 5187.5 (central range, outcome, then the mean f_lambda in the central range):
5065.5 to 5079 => -1.2 AA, 43.5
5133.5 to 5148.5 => -2.5 AA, 44.7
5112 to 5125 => -1.3 AA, 42.9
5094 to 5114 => -2.9 AA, 45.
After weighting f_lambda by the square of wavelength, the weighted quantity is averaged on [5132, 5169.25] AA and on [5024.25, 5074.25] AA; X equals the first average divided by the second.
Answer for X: 0.98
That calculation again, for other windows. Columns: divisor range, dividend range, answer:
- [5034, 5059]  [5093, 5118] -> 1.08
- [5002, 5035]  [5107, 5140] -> 1.09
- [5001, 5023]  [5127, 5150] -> 1.12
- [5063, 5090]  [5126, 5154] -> 1.09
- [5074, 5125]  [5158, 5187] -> 0.87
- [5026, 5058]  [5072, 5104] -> 1.02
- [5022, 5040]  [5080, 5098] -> 1.04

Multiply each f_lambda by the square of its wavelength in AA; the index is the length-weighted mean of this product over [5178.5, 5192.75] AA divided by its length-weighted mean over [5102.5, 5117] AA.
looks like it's 0.88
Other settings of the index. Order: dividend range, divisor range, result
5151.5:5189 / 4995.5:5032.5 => 0.93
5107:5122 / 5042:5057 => 1.08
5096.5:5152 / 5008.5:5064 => 1.05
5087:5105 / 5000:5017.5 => 1.01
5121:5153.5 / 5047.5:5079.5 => 1.03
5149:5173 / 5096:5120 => 0.87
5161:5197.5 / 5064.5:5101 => 0.90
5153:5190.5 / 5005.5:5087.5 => 0.92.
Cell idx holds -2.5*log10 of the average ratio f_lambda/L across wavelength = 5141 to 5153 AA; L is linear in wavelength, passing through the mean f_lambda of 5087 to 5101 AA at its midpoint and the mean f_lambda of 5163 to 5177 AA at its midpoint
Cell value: -0.11 mag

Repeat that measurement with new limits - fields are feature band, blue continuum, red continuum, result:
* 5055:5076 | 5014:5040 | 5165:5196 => -0.10 mag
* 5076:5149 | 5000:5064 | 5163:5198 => -0.08 mag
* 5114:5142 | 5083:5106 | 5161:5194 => -0.06 mag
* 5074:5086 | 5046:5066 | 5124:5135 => 0.02 mag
